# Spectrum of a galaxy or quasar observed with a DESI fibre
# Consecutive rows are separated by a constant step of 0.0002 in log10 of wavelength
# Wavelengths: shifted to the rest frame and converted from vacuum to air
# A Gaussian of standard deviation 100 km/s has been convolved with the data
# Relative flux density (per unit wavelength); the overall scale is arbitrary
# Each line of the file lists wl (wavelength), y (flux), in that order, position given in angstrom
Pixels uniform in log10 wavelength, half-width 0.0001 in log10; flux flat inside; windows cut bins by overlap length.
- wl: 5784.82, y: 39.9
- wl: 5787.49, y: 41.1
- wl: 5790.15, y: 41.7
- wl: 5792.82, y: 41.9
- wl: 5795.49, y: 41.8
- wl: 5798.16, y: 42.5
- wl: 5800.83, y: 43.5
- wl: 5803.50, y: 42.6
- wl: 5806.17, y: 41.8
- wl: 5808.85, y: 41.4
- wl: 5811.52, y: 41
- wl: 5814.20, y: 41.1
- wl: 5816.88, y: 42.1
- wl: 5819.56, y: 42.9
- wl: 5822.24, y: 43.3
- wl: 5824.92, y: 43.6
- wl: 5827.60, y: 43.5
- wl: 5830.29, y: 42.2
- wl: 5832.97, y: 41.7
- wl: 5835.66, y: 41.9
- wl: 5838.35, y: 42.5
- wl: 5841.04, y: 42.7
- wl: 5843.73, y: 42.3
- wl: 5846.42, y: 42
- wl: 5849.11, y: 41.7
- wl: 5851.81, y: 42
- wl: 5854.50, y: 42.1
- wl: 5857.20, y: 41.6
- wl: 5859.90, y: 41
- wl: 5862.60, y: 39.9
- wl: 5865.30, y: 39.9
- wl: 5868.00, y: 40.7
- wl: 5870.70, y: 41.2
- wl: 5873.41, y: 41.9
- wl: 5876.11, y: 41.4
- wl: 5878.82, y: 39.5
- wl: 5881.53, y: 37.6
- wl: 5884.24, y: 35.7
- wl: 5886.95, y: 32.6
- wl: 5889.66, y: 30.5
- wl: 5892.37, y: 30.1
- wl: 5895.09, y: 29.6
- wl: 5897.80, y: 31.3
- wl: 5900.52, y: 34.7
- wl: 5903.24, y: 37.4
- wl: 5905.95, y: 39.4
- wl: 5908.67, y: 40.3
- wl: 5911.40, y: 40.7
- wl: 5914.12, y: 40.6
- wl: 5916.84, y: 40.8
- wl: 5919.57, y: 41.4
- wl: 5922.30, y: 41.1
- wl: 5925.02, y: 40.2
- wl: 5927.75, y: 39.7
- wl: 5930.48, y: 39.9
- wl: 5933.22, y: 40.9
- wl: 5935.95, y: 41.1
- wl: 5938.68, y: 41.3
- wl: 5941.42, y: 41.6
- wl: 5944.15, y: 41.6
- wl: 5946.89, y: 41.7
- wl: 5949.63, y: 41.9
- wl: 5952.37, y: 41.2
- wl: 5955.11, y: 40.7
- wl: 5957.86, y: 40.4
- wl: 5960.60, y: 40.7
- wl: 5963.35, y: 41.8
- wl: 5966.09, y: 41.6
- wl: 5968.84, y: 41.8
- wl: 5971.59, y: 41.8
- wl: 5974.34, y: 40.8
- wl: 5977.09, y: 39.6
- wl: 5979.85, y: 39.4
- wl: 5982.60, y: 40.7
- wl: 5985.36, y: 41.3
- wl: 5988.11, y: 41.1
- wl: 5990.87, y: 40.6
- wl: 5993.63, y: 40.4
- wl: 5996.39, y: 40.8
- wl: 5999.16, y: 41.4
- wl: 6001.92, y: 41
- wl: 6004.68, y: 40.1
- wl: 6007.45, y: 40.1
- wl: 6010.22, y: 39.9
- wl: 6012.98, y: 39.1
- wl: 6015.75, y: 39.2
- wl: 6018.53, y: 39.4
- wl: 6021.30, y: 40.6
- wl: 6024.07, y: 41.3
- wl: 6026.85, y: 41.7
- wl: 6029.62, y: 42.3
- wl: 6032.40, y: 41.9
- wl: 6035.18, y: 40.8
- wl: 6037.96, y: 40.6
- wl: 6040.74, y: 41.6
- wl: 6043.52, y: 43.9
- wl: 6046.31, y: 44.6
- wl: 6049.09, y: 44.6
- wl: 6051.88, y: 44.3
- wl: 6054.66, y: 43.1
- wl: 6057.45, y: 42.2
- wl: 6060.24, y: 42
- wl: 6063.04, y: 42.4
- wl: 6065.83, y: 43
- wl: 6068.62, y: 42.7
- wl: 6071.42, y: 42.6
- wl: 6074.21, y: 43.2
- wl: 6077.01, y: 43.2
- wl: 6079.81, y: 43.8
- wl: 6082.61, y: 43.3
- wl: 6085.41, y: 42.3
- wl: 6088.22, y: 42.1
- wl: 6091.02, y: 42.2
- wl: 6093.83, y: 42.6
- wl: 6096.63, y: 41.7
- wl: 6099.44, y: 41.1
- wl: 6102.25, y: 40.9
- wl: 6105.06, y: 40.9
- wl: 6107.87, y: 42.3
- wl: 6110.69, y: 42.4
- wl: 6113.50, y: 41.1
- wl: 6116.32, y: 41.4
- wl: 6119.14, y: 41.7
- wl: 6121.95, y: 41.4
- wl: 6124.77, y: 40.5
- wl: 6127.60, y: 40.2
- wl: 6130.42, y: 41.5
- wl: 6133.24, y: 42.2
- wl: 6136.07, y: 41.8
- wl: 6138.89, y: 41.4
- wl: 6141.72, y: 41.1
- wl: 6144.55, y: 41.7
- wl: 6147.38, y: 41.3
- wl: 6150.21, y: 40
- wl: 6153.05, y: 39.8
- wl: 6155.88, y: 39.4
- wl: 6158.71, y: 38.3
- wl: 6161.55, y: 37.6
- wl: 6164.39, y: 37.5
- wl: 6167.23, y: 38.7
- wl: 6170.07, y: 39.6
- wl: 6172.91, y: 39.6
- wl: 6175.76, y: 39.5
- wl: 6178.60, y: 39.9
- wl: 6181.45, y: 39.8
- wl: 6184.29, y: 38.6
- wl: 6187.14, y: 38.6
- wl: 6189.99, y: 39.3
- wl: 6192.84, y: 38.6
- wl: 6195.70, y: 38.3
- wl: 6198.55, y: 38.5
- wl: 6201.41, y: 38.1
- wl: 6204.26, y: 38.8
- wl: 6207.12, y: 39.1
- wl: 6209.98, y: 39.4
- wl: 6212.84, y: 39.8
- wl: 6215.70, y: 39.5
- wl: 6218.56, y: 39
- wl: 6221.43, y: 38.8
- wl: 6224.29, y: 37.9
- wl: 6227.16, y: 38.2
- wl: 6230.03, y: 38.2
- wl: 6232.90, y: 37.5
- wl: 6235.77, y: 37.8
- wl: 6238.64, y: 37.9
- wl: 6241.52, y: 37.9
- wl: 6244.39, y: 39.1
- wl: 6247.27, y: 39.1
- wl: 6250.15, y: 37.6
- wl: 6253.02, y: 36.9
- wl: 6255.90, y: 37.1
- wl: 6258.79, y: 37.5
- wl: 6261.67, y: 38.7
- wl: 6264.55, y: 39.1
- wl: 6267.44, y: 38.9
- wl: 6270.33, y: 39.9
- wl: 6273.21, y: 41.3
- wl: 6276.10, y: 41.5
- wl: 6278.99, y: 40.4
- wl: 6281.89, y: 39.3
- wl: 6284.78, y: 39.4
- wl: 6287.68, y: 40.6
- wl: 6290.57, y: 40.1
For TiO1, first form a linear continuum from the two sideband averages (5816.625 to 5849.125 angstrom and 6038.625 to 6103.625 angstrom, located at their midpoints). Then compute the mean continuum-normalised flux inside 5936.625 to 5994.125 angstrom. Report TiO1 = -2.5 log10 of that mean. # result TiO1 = 0.04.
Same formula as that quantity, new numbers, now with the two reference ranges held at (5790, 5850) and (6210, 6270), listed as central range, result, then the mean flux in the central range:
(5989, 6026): 0.01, 40.3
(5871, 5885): 0.06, 39.5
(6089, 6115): -0.05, 41.7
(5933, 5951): -0.01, 41.5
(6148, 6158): -0.02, 39.8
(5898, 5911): 0.11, 37.5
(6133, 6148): -0.06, 41.5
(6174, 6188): -0.01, 39.3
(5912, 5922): 0.01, 40.9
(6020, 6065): -0.06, 42.4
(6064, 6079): -0.08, 43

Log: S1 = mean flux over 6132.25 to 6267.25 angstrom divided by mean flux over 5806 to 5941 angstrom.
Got 0.98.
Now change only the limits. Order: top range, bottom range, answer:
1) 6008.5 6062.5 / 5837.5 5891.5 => 1.05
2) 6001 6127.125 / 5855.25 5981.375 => 1.06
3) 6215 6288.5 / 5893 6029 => 0.97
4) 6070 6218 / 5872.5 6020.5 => 1.03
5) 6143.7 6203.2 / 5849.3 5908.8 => 1.04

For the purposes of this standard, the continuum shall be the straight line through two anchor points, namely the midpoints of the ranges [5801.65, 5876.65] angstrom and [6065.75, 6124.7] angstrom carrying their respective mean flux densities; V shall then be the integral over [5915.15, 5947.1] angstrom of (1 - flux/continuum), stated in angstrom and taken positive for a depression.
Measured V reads 0.8 angstrom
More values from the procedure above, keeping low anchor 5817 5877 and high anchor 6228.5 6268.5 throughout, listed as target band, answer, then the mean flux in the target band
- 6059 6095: -2.7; 42.7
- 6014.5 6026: 0.0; 40.2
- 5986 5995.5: 0.0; 40.8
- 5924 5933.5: 0.2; 40.1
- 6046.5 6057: -1.0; 43.9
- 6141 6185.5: -0.7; 39.5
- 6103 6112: -0.5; 41.8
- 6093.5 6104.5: -0.5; 41.4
